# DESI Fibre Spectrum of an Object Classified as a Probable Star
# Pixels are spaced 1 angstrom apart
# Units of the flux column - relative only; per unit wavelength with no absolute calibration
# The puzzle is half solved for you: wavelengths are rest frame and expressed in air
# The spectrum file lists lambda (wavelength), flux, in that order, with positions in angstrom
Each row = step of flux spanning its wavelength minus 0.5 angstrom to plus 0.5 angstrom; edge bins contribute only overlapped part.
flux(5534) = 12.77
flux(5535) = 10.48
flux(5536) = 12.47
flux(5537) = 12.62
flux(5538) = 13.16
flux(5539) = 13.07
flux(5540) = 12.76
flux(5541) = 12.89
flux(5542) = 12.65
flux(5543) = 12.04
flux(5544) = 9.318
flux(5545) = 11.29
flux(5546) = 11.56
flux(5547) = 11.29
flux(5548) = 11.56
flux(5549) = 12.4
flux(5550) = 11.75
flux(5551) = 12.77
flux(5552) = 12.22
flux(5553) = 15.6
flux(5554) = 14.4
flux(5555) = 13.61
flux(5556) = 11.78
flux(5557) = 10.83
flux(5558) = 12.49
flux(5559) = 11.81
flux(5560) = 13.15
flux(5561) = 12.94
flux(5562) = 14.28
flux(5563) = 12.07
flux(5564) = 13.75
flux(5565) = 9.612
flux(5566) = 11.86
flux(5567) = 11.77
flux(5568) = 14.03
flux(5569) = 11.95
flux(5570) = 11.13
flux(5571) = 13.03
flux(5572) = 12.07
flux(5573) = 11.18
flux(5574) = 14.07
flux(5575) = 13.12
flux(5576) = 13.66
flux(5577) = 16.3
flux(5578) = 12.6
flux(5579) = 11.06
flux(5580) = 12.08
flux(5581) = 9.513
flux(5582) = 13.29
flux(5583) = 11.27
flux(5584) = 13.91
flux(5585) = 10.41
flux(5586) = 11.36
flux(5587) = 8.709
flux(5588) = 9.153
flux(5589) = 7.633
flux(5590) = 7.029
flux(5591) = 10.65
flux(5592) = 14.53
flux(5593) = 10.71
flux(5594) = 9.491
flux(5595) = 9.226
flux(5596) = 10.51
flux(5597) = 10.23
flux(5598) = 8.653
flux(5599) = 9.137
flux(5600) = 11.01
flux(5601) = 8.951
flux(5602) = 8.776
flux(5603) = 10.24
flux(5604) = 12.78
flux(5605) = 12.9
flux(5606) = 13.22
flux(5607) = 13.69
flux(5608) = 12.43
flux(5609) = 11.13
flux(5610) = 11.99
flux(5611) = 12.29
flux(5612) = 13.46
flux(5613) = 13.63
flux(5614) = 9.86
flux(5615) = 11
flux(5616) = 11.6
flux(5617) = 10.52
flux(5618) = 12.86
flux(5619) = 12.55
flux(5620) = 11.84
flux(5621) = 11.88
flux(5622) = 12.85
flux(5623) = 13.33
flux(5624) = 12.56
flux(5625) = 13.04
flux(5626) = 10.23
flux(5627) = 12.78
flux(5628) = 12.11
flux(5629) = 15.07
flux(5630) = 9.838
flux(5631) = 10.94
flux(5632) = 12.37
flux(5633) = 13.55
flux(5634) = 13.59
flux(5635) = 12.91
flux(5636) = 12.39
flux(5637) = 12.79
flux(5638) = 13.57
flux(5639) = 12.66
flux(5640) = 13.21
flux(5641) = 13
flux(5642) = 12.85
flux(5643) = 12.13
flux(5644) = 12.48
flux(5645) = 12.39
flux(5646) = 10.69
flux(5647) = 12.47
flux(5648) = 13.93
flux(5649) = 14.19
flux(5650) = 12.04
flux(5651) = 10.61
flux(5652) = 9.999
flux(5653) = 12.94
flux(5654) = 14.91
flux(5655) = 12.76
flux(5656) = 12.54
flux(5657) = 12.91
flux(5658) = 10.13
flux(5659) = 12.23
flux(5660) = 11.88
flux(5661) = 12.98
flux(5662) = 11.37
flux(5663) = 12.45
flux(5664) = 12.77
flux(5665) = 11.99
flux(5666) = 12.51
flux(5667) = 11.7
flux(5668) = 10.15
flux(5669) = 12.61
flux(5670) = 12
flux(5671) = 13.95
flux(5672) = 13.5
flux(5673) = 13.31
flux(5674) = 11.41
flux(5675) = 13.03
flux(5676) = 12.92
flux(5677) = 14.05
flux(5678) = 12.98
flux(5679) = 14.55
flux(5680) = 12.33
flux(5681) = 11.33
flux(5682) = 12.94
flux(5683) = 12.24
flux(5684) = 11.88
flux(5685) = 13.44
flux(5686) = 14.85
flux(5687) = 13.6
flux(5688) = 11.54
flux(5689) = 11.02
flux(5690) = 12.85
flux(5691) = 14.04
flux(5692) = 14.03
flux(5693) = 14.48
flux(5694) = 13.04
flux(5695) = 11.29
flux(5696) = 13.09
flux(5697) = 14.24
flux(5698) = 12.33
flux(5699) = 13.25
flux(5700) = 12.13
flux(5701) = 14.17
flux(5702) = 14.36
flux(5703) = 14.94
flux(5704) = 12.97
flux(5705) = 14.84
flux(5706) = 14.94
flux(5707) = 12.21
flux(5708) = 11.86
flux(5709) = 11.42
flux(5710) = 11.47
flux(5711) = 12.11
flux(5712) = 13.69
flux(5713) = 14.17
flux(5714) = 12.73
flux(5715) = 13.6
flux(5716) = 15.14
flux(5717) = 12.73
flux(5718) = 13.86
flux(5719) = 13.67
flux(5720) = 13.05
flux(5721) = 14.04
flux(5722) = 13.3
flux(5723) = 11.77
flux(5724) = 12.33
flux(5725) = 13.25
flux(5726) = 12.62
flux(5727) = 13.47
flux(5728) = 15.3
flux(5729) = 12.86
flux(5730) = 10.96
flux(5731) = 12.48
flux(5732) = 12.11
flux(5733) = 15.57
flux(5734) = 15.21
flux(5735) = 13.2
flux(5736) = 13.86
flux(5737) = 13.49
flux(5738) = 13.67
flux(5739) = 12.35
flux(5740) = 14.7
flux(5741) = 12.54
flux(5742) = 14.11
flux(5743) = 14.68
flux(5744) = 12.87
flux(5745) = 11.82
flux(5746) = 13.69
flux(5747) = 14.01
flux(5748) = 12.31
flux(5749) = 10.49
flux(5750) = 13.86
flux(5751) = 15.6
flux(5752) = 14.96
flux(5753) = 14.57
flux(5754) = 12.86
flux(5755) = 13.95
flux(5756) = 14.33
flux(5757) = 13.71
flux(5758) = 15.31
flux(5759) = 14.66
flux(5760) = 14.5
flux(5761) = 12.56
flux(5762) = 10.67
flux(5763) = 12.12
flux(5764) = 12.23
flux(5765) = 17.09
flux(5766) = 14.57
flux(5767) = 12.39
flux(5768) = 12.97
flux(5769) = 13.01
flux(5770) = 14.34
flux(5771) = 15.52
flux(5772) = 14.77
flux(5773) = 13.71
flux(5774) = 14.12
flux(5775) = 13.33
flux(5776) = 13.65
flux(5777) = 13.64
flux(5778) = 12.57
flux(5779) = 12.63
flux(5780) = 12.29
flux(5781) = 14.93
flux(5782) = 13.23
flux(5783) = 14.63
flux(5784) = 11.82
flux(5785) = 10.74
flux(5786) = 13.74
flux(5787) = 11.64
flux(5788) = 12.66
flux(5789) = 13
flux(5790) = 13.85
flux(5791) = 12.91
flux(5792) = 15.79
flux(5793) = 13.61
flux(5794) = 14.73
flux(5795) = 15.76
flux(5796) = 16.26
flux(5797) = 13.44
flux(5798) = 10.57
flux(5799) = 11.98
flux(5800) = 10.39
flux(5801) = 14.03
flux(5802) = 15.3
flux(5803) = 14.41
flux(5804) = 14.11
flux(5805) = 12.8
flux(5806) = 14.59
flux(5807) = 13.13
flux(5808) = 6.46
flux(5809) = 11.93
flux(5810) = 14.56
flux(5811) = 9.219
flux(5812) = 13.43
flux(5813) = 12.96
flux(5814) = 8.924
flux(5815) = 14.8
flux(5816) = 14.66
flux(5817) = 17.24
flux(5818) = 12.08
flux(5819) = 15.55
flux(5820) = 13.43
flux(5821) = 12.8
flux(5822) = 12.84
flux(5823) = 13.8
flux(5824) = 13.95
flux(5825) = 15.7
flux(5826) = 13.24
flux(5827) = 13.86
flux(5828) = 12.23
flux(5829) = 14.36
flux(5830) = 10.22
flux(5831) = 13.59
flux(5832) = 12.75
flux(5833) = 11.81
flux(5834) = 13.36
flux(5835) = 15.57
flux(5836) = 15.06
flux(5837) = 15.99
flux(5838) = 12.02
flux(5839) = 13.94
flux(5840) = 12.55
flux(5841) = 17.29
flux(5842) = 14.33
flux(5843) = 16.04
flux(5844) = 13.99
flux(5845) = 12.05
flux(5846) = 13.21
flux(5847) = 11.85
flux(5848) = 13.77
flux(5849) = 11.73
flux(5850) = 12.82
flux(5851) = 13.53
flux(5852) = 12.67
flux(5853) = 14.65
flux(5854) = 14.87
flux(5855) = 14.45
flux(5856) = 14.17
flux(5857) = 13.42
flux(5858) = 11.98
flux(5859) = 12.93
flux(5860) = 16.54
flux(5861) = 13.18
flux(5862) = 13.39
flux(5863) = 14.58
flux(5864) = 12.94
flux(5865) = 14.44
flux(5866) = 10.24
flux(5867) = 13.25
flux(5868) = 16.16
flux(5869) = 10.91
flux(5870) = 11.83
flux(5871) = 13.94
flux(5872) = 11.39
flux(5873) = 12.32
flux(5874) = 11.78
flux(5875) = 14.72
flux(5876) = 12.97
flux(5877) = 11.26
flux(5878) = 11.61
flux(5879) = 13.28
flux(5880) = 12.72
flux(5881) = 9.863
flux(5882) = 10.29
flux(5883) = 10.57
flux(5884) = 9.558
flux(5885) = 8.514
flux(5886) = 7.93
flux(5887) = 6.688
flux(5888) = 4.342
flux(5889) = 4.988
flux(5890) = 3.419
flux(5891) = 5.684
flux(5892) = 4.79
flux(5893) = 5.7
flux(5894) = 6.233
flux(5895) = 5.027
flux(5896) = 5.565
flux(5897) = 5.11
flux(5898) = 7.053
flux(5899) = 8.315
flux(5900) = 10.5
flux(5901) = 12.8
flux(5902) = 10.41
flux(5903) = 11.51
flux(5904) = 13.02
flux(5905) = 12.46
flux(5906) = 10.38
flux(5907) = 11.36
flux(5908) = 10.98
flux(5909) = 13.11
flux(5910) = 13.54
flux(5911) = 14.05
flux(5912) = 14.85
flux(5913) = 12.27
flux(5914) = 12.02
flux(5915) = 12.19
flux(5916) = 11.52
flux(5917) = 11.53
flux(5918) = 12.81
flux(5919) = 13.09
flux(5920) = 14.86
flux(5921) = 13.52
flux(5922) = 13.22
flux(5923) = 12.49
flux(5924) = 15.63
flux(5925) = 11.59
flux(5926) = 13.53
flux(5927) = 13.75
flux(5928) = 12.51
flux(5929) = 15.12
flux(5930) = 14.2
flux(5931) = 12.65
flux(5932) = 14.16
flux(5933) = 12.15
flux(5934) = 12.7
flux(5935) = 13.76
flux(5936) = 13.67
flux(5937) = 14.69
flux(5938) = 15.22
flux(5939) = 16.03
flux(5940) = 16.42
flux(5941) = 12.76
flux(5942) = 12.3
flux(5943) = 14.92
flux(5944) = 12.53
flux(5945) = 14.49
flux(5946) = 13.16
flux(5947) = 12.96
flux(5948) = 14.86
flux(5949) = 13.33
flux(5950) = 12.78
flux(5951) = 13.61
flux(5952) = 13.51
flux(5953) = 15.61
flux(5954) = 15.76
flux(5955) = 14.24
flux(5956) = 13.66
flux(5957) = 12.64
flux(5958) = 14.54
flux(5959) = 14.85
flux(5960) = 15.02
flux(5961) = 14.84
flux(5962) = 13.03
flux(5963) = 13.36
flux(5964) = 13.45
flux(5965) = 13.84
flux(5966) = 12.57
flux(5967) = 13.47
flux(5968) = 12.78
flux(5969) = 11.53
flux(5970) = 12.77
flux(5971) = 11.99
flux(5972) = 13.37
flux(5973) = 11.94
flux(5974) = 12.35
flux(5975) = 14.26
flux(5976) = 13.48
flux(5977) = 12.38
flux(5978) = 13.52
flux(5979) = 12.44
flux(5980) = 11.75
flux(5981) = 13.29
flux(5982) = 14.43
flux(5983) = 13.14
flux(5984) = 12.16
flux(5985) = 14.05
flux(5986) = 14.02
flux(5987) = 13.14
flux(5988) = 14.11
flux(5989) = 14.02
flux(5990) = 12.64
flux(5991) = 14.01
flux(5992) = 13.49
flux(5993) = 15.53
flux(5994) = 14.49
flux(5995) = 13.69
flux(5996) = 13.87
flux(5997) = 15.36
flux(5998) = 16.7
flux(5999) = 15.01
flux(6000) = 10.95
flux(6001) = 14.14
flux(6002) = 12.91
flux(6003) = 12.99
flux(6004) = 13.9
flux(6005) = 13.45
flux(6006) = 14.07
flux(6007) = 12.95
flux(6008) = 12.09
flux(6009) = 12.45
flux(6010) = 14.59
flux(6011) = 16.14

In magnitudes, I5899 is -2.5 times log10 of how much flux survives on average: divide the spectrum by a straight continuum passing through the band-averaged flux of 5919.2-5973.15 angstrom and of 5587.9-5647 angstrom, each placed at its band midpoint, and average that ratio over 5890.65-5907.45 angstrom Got 0.48 mag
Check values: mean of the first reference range 11.7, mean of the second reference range 13.7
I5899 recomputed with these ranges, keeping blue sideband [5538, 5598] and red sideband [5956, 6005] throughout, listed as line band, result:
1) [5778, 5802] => -0.044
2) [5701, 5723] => -0.078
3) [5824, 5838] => -0.058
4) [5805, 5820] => 0.000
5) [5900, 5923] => 0.064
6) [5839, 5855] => -0.061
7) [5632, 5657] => -0.045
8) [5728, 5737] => -0.074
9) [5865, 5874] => 0.042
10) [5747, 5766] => -0.088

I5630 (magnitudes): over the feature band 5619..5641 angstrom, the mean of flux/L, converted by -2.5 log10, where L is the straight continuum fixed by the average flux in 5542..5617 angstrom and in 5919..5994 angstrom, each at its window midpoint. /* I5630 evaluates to -0.05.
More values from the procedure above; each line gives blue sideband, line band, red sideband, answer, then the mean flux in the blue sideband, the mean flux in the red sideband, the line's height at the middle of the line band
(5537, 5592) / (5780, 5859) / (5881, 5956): -0.14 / 12.1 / 11.7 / 11.8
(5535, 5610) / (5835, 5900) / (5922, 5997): 0.15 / 11.8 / 13.6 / 13.2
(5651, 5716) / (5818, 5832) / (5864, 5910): -0.23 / 12.8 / 10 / 10.9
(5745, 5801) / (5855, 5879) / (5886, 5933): -0.13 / 13.5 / 10.7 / 11.6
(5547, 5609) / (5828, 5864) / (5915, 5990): -0.05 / 11.7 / 13.5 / 13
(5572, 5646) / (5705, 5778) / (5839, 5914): -0.16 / 11.8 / 11.5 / 11.6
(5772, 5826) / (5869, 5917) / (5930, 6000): 0.31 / 13.3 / 13.7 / 13.5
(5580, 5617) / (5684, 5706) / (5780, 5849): -0.11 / 11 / 13.4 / 12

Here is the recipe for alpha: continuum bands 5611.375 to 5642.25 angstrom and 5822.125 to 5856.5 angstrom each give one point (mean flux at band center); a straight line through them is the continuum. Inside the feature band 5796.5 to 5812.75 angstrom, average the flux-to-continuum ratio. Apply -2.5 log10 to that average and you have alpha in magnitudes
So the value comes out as 0.08 mag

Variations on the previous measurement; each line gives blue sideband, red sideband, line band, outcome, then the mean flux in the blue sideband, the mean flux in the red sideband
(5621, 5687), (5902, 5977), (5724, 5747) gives -0.05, 12.6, 13.3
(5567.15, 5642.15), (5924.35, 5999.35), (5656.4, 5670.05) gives 0.01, 11.8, 13.7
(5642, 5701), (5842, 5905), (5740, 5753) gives -0.12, 12.6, 11.2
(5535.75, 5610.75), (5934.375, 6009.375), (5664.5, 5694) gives -0.04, 11.8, 13.6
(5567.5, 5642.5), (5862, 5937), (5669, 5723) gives -0.13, 11.8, 11.3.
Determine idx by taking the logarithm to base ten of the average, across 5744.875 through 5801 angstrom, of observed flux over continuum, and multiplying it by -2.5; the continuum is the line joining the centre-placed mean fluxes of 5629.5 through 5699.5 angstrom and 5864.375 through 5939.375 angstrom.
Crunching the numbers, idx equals -0.12 mag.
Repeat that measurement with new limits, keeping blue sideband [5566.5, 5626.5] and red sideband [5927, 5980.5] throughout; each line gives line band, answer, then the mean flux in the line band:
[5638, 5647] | -0.06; 12.5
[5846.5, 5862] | -0.04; 13.5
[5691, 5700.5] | -0.09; 13.1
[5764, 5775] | -0.13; 14.1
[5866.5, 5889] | 0.19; 11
